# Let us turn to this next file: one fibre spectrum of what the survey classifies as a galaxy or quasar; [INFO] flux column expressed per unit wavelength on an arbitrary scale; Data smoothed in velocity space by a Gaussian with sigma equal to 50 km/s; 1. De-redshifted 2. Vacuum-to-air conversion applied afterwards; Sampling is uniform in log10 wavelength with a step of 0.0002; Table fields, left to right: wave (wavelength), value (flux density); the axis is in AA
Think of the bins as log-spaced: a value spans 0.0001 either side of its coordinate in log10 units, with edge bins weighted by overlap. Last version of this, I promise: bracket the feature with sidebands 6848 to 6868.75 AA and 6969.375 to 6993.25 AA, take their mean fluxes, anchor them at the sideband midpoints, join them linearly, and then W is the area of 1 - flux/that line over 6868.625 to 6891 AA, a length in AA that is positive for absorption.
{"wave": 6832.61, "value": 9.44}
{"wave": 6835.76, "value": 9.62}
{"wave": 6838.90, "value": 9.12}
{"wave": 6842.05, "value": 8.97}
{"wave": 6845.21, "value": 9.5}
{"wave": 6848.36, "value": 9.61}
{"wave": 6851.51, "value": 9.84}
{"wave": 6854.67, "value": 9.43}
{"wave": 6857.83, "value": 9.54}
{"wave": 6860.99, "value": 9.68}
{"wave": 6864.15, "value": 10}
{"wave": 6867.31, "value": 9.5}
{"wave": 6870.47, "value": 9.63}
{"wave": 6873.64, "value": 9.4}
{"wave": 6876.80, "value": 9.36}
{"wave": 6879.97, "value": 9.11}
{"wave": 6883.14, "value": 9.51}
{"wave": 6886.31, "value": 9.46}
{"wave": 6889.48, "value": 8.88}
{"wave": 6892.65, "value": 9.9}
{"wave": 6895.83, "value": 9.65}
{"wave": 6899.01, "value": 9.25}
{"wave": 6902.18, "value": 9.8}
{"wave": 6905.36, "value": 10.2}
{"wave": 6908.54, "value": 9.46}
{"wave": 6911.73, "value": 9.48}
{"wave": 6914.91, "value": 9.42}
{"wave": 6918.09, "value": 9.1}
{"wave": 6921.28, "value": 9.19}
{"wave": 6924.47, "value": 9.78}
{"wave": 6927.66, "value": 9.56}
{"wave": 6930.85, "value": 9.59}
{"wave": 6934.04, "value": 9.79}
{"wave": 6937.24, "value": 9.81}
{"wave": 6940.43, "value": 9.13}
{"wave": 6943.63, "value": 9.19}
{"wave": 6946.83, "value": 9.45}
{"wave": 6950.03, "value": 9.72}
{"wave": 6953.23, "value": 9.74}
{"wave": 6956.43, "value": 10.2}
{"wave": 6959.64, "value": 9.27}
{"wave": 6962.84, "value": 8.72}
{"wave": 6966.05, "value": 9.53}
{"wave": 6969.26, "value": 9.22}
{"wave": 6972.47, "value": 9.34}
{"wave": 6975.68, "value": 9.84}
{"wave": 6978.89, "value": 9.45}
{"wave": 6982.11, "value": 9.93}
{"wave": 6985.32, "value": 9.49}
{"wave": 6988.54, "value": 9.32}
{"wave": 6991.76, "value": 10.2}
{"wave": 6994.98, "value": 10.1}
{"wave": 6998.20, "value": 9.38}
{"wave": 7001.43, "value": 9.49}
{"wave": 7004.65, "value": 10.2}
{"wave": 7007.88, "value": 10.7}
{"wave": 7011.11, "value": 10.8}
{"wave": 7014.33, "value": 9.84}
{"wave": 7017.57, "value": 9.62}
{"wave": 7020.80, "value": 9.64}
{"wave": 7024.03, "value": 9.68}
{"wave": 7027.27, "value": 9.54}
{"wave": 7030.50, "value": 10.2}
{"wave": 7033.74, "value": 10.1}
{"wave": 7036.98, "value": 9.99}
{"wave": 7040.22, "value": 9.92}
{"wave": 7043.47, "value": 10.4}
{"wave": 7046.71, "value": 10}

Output 0.7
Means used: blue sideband 9.66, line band 9.34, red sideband 9.62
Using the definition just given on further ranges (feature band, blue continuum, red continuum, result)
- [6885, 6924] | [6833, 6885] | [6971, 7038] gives 0.4 AA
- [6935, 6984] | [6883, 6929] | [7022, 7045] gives 1.0 AA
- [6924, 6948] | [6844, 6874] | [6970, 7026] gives 0.5 AA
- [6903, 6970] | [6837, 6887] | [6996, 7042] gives 1.3 AA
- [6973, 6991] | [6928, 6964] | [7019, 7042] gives 0.1 AA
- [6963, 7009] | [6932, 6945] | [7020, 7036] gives 0.0 AA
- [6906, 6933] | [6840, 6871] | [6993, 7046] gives 0.7 AA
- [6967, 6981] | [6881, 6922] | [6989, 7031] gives 0.4 AA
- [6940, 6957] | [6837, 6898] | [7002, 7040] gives 0.3 AA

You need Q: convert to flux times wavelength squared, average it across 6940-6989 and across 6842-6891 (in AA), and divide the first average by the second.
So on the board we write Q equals 1.03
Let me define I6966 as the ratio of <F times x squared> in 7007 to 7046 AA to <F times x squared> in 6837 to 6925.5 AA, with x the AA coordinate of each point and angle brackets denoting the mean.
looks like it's 1.10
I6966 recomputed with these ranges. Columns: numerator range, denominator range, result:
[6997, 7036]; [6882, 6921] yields 1.08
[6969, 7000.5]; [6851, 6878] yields 1.04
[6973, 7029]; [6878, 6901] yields 1.08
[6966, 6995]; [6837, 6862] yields 1.06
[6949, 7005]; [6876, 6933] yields 1.03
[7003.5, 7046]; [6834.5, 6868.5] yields 1.11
